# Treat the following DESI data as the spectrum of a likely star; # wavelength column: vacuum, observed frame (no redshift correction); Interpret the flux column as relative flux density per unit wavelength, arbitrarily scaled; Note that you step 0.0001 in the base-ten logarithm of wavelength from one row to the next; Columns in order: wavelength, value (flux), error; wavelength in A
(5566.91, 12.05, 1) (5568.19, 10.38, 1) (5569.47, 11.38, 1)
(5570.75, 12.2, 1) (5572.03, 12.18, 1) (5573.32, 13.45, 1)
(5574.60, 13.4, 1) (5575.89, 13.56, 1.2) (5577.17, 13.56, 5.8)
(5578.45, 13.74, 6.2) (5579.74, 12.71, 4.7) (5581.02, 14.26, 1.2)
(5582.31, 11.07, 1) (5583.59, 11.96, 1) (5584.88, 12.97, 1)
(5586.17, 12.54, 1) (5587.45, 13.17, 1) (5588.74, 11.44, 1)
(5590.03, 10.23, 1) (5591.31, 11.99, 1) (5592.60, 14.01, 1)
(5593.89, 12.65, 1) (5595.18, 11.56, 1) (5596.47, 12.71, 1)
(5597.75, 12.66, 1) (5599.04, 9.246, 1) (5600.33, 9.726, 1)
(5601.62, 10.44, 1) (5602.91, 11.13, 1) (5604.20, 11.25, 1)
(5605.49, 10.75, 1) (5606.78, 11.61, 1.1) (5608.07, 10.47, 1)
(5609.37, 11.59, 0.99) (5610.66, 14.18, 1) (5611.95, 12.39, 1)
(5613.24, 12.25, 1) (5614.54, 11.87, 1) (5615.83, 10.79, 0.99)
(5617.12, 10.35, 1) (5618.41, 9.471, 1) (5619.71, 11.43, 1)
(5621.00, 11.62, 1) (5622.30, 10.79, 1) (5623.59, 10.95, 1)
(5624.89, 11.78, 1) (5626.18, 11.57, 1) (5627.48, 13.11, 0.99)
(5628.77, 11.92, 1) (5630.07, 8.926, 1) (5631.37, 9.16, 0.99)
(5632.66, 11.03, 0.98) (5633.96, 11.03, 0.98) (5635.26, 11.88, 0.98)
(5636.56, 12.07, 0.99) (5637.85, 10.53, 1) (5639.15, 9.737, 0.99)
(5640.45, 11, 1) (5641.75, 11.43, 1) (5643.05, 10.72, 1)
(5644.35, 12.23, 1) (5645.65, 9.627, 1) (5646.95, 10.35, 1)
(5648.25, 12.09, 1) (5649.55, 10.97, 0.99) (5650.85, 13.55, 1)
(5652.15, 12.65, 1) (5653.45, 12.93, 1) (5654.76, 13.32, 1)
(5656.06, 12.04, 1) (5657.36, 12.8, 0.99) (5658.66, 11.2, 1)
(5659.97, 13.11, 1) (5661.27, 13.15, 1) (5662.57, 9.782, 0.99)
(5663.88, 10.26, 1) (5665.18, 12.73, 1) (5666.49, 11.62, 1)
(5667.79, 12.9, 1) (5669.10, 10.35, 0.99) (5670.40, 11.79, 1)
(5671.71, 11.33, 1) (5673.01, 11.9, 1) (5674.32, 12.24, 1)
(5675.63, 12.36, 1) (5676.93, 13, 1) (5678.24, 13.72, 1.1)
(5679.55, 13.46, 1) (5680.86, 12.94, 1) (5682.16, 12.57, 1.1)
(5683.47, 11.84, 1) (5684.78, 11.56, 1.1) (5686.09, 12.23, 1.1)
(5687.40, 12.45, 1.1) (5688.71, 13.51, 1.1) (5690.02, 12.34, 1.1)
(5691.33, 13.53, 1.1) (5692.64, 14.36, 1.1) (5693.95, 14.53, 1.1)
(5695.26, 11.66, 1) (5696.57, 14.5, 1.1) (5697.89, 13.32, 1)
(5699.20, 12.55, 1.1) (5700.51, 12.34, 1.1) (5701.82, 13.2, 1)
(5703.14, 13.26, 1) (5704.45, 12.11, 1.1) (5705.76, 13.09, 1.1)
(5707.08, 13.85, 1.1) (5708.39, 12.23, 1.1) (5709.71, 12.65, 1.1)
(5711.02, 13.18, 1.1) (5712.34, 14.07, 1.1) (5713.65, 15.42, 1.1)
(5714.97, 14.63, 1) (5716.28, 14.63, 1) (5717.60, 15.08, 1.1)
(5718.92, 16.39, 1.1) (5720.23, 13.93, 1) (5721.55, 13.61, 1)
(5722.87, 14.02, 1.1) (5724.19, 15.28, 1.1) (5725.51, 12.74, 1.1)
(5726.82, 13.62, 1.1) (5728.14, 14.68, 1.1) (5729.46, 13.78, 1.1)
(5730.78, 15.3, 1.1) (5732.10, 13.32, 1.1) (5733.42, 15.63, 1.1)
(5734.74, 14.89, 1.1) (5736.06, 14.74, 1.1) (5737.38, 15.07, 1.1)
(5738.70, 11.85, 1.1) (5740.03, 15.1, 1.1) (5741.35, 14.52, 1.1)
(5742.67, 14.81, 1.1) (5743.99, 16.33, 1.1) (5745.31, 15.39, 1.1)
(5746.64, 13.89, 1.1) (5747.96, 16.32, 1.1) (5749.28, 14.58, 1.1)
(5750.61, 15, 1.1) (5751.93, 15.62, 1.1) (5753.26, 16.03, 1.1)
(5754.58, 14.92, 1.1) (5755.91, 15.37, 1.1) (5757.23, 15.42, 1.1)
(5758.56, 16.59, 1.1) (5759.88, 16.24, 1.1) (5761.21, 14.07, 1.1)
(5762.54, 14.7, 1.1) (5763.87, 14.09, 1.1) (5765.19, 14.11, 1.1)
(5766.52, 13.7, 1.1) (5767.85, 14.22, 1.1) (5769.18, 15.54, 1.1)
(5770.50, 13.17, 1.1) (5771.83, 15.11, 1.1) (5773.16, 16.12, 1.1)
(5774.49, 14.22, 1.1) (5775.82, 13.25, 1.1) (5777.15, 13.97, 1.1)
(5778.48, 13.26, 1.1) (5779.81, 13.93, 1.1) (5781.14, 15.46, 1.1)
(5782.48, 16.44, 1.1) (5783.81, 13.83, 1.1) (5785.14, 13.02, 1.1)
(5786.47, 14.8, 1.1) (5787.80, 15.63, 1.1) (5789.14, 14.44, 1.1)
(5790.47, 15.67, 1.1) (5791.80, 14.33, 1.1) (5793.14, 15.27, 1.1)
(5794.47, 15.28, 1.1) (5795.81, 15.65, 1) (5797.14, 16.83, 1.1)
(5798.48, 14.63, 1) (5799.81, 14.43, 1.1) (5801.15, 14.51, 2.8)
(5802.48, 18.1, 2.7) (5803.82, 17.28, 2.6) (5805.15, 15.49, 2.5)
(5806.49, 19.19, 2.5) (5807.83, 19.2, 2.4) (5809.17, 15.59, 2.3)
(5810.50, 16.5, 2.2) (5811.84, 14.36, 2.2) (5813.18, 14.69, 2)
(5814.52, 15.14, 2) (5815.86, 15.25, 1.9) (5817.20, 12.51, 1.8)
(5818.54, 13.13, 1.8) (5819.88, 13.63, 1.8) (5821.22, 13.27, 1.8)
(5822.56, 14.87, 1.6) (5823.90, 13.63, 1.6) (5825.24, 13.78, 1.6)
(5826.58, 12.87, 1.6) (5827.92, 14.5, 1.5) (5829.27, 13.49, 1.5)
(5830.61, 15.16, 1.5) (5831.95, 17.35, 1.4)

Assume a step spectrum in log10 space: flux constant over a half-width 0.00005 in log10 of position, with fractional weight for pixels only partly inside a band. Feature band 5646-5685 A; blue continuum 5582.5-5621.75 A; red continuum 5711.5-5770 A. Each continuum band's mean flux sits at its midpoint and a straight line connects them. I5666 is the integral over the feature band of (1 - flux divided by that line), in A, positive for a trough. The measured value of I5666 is 2.70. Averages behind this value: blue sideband 11.6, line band 12.1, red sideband 14.7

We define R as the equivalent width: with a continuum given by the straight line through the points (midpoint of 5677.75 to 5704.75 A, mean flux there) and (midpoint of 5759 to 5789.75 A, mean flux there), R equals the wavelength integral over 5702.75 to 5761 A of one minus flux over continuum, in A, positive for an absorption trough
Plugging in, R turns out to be -3.4 A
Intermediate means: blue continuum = 13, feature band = 14.5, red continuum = 14.5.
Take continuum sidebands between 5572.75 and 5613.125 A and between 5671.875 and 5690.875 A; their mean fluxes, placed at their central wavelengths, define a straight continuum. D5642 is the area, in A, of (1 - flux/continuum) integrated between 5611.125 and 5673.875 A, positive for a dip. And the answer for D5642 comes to 4.6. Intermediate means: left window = 12.1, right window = 12.6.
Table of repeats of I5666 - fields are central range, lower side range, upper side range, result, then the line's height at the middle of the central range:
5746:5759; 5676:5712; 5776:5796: -1.2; 14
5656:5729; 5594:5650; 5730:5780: 0.5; 13.1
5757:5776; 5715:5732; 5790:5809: 0.8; 15.4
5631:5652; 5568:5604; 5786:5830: 2.8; 12.9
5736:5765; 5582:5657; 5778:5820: -1.6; 14.2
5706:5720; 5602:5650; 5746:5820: -0.9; 13.3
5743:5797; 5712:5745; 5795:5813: 2.0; 15.5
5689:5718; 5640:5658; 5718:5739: 0.2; 13.6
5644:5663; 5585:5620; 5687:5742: 0.9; 12.6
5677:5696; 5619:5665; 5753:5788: -0.5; 12.6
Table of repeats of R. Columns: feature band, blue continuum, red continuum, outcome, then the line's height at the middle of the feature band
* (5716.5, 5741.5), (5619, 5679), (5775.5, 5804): -1.61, 13.5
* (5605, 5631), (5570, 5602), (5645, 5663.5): 1.64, 12.1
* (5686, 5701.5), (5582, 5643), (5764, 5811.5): 0.02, 13.2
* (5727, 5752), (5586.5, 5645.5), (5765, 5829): -1.80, 13.7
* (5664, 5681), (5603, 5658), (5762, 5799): 0.12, 12.3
